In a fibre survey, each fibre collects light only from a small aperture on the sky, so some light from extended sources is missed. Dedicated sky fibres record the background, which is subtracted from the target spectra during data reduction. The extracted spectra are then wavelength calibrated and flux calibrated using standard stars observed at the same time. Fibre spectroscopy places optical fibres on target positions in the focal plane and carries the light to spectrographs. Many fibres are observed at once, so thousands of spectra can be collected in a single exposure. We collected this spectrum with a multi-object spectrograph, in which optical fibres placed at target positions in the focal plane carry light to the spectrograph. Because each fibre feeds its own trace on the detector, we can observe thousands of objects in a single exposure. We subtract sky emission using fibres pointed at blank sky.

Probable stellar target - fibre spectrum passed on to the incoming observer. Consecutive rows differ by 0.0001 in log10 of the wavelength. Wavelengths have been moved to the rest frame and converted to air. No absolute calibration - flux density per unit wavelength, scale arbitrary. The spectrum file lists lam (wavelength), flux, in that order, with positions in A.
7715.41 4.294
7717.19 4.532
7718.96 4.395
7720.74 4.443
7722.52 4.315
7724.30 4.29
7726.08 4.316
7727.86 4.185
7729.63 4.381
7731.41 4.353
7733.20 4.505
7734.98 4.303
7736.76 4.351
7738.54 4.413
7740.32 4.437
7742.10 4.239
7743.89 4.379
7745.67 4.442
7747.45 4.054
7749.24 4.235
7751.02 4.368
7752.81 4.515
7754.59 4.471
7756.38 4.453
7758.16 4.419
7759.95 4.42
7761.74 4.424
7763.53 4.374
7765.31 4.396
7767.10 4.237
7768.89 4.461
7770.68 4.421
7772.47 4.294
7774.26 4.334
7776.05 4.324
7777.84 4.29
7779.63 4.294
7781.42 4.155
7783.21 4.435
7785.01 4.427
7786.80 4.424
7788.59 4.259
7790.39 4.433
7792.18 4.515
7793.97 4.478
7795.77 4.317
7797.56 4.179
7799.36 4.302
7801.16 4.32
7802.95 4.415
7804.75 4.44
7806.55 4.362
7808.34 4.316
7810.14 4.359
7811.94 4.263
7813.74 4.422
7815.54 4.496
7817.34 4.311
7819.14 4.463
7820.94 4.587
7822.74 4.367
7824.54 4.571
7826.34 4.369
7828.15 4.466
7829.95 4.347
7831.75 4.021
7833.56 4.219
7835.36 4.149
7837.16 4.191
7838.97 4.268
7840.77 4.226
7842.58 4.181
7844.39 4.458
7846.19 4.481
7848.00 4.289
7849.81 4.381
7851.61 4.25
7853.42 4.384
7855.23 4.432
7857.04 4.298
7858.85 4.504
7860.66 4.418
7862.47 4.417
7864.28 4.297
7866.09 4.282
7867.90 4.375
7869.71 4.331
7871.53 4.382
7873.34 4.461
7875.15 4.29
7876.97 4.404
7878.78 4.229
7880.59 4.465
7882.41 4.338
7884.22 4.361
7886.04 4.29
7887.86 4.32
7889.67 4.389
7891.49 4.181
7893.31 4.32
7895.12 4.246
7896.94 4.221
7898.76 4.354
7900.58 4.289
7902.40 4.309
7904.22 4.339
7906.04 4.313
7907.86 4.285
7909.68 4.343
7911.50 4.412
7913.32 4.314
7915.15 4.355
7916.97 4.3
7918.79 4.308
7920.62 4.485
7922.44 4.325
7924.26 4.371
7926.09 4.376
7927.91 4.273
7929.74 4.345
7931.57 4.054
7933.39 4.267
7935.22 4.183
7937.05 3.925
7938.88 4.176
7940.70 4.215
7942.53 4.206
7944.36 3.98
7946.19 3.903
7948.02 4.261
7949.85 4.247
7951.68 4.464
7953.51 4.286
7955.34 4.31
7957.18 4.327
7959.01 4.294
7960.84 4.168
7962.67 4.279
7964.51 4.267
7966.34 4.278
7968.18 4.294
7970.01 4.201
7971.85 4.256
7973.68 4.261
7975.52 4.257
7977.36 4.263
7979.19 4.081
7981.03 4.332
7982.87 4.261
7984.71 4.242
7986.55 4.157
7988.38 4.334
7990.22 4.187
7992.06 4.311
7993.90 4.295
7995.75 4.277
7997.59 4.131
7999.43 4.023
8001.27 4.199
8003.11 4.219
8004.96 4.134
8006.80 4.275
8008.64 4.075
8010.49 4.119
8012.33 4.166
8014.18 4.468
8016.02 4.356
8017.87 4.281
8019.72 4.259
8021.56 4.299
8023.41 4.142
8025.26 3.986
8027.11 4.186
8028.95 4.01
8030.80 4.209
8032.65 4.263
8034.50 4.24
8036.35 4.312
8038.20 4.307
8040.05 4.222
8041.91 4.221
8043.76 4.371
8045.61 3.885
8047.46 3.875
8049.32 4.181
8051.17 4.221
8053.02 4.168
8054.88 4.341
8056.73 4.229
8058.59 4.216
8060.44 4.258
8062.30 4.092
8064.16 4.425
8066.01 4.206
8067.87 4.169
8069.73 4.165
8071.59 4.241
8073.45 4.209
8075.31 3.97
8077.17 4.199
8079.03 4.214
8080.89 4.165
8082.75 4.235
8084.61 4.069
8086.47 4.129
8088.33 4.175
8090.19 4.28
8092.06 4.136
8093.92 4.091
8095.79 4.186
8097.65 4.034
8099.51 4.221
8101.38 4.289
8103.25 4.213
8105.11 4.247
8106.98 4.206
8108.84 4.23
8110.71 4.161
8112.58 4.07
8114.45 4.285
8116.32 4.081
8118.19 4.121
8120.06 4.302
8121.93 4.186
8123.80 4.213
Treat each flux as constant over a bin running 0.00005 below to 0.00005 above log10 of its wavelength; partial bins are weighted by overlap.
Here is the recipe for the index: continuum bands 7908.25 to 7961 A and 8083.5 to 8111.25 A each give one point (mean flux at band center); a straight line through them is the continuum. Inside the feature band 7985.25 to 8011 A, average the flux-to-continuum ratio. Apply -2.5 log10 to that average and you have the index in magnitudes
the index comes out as 0.008 mag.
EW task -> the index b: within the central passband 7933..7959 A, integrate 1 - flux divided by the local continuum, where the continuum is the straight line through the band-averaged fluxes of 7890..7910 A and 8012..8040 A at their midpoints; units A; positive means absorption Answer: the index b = 0.4 A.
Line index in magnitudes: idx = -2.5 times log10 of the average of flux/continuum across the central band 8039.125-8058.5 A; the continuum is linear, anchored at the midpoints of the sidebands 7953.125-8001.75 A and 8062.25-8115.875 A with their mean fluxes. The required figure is 0.01 mag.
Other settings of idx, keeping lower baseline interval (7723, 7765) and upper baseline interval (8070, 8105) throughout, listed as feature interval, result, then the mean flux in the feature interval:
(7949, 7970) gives -0.01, 4.29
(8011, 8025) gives -0.01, 4.26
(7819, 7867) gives -0.01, 4.34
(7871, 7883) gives -0.02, 4.37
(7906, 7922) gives -0.02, 4.35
